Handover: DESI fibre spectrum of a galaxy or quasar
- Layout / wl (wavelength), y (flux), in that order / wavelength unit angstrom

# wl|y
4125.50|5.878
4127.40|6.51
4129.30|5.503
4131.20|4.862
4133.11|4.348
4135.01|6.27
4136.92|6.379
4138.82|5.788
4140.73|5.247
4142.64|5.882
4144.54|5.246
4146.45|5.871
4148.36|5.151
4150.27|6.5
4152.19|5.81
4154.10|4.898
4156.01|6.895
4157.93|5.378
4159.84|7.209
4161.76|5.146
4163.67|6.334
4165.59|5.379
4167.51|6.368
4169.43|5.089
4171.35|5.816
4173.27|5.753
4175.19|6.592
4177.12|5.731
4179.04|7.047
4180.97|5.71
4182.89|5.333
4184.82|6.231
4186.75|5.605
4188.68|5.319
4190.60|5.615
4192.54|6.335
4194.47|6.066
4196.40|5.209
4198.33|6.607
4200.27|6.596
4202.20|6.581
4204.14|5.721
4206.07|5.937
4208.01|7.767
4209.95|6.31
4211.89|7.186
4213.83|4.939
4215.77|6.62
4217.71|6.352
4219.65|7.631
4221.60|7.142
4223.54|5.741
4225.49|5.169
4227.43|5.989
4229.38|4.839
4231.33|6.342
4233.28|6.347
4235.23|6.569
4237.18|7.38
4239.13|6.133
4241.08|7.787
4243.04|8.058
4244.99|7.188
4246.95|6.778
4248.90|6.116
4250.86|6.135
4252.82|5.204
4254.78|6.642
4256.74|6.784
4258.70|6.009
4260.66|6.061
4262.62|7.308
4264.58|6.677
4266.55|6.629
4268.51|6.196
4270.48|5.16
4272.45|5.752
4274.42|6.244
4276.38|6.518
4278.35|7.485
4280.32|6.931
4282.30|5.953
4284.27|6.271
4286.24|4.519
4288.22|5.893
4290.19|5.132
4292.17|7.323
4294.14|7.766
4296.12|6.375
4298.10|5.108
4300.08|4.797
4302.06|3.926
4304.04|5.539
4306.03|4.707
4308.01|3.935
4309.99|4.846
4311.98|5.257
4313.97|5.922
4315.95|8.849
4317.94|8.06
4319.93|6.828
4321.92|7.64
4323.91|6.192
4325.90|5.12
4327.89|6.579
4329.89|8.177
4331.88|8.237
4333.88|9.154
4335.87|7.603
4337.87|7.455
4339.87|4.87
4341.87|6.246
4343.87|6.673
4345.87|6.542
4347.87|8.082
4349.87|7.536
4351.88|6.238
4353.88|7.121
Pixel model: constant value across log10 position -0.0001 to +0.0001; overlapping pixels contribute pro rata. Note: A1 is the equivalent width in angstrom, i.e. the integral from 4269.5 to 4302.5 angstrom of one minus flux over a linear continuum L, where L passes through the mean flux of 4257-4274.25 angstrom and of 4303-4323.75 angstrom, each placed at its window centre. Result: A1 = 1.2 angstrom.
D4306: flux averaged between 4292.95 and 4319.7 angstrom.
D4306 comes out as 5.82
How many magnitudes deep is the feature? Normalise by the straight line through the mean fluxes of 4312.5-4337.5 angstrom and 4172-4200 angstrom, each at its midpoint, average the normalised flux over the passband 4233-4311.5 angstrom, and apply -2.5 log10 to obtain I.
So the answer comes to 0.11 mag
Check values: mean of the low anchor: 5.95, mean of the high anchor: 7.33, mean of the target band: 6.14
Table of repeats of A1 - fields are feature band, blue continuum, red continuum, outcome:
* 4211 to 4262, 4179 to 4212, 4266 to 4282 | -1.61 angstrom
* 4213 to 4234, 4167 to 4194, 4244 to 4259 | 0.26 angstrom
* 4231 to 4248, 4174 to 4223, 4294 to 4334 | -1.99 angstrom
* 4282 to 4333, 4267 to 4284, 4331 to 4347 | 4.43 angstrom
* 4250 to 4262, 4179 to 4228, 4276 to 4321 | -0.20 angstrom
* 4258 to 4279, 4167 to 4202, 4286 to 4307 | -2.49 angstrom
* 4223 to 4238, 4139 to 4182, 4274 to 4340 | 0.14 angstrom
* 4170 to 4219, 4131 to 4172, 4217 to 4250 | 0.39 angstrom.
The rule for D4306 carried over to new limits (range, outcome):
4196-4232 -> 6.26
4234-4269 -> 6.65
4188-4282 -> 6.38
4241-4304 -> 6.24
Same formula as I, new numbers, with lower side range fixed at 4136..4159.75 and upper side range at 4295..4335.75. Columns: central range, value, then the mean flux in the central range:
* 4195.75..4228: -0.061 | 6.34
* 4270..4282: -0.033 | 6.37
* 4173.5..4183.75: -0.031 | 6.07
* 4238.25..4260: -0.087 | 6.61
